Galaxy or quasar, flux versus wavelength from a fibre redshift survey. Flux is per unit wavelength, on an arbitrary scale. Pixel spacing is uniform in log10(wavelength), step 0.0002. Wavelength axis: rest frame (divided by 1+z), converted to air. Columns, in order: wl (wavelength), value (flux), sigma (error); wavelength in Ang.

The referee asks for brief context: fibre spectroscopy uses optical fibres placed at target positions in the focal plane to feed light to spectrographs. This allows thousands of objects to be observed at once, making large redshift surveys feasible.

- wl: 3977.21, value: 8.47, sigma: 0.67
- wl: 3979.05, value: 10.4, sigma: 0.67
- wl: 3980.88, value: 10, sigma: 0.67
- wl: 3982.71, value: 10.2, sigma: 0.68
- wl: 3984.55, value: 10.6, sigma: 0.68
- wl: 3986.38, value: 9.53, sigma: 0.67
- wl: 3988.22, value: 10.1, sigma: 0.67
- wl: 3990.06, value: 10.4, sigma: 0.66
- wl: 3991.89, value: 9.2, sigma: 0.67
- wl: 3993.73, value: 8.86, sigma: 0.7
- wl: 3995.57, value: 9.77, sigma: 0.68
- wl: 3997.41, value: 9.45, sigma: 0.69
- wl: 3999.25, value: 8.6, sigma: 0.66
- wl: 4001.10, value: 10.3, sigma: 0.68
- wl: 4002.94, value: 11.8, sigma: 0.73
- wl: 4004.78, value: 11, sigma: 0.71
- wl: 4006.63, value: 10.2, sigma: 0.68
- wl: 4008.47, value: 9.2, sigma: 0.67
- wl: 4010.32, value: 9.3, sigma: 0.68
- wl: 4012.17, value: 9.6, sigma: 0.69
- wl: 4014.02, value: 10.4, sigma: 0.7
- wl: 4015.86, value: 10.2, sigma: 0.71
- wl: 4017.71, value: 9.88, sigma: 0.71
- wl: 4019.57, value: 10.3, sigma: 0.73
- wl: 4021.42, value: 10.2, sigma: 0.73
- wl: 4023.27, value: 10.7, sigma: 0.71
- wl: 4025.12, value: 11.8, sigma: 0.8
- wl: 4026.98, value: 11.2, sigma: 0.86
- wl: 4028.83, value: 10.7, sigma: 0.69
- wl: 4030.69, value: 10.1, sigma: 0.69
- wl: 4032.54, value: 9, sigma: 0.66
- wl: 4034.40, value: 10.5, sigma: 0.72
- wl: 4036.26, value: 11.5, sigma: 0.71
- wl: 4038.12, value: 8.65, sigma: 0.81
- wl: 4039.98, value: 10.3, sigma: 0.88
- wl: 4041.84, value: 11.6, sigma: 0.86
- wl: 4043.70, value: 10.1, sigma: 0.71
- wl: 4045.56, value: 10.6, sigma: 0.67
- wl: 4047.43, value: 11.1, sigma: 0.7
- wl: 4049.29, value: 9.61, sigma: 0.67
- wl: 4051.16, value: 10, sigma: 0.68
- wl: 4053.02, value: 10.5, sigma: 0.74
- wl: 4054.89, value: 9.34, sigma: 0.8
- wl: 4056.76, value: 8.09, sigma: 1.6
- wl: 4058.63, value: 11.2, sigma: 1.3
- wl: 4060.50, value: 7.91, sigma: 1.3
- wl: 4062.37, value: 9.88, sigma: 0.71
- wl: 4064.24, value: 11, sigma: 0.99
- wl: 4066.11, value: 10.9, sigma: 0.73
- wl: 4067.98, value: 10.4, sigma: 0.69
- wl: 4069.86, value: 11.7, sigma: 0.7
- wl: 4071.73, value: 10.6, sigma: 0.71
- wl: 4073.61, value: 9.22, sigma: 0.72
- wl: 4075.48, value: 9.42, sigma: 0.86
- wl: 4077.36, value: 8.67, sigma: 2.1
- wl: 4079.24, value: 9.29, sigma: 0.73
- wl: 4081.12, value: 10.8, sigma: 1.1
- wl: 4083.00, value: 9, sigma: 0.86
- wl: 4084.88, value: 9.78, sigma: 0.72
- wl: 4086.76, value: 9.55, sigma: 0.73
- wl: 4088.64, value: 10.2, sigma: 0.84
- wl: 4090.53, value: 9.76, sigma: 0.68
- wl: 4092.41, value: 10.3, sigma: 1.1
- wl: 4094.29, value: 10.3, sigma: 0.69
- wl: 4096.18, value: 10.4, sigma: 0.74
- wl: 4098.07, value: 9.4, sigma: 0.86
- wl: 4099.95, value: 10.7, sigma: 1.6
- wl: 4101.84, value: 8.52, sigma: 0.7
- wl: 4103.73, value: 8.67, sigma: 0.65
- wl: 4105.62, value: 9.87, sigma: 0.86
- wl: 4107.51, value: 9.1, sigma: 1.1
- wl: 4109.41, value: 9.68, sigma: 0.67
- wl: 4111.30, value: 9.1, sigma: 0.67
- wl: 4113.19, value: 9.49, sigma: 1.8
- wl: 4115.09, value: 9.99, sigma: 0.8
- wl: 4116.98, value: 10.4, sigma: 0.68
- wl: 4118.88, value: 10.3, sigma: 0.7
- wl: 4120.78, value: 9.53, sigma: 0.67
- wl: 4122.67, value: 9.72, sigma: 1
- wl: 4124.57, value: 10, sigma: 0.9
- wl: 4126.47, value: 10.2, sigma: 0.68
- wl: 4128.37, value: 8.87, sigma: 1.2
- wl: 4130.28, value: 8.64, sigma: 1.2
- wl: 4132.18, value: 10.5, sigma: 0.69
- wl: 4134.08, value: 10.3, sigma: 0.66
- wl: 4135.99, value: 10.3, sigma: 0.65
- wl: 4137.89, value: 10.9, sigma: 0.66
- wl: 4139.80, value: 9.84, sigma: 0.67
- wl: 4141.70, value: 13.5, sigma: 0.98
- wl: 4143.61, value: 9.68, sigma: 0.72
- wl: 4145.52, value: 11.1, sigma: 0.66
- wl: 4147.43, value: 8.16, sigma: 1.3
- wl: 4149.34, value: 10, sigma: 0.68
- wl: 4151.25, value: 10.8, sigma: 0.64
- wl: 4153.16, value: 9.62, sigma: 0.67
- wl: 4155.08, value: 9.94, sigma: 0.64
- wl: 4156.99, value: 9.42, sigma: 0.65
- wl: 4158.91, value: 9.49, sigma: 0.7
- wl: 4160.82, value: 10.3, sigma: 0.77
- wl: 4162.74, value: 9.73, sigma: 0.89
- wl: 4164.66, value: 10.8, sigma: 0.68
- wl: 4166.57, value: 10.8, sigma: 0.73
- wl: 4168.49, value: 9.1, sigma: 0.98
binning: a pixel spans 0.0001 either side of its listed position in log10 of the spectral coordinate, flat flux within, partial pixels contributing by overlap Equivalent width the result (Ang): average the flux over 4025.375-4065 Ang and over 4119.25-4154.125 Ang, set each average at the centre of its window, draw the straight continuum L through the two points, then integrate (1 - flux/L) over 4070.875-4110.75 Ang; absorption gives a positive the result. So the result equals 1.8 Ang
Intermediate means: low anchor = 10.2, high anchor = 10.1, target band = 9.67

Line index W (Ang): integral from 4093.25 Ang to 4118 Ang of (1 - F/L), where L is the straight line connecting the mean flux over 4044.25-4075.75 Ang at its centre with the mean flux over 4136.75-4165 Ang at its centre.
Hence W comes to 1.2 Ang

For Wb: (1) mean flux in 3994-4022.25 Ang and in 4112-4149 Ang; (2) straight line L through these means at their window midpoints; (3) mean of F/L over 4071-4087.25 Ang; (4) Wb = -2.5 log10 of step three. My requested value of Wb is 0.05 mag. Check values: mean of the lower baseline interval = 9.98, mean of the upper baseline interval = 10.1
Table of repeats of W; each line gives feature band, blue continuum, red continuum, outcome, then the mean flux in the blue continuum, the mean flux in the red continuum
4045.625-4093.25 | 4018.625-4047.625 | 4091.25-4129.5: 0.9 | 10.5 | 9.72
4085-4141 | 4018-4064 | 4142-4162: 1.2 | 10.2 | 9.97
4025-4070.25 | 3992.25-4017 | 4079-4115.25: -2.2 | 9.88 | 9.7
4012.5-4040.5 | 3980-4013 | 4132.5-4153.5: -1.0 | 9.89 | 10.4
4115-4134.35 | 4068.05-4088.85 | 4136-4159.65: 0.5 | 9.85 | 10.2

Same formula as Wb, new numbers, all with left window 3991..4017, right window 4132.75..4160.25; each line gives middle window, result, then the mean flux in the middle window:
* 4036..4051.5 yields -0.04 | 10.3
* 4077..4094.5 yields 0.03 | 9.78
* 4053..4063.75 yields 0.06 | 9.46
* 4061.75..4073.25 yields -0.07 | 10.7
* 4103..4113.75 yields 0.09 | 9.33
